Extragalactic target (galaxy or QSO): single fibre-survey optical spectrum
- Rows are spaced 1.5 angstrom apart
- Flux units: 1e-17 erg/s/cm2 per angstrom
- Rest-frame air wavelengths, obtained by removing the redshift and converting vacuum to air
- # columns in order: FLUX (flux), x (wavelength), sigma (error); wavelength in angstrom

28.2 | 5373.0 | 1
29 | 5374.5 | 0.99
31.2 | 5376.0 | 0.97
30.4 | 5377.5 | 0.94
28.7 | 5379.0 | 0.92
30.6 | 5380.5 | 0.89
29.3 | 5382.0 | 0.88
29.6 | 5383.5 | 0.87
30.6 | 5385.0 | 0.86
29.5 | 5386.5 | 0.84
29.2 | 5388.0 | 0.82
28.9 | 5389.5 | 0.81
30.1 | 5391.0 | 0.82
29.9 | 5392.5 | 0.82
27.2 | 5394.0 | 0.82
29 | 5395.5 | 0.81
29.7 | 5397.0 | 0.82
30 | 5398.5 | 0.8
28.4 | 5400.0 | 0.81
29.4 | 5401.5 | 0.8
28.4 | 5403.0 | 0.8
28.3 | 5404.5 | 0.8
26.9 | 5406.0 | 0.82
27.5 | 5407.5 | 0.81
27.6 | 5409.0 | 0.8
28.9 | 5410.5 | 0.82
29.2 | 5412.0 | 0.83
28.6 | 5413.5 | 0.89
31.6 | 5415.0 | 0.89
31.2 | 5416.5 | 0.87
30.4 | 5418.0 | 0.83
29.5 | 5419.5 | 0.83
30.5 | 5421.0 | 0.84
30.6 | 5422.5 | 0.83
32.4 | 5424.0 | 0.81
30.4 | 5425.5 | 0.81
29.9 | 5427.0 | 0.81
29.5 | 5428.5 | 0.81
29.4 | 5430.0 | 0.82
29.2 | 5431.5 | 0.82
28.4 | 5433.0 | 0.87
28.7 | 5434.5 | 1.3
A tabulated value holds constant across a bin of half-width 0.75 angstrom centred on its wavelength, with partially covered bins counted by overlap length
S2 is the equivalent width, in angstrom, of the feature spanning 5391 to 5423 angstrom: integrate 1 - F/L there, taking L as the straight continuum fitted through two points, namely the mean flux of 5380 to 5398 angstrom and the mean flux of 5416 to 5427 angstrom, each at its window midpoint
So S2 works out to 1.0 angstrom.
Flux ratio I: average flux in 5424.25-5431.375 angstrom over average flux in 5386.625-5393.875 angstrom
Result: 1.02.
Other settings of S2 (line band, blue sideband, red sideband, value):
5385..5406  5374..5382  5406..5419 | 0.4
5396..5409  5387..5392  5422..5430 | 0.6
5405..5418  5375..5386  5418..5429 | 0.6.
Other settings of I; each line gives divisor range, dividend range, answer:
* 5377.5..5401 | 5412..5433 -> 1.02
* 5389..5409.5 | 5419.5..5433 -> 1.05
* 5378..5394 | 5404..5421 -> 0.99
